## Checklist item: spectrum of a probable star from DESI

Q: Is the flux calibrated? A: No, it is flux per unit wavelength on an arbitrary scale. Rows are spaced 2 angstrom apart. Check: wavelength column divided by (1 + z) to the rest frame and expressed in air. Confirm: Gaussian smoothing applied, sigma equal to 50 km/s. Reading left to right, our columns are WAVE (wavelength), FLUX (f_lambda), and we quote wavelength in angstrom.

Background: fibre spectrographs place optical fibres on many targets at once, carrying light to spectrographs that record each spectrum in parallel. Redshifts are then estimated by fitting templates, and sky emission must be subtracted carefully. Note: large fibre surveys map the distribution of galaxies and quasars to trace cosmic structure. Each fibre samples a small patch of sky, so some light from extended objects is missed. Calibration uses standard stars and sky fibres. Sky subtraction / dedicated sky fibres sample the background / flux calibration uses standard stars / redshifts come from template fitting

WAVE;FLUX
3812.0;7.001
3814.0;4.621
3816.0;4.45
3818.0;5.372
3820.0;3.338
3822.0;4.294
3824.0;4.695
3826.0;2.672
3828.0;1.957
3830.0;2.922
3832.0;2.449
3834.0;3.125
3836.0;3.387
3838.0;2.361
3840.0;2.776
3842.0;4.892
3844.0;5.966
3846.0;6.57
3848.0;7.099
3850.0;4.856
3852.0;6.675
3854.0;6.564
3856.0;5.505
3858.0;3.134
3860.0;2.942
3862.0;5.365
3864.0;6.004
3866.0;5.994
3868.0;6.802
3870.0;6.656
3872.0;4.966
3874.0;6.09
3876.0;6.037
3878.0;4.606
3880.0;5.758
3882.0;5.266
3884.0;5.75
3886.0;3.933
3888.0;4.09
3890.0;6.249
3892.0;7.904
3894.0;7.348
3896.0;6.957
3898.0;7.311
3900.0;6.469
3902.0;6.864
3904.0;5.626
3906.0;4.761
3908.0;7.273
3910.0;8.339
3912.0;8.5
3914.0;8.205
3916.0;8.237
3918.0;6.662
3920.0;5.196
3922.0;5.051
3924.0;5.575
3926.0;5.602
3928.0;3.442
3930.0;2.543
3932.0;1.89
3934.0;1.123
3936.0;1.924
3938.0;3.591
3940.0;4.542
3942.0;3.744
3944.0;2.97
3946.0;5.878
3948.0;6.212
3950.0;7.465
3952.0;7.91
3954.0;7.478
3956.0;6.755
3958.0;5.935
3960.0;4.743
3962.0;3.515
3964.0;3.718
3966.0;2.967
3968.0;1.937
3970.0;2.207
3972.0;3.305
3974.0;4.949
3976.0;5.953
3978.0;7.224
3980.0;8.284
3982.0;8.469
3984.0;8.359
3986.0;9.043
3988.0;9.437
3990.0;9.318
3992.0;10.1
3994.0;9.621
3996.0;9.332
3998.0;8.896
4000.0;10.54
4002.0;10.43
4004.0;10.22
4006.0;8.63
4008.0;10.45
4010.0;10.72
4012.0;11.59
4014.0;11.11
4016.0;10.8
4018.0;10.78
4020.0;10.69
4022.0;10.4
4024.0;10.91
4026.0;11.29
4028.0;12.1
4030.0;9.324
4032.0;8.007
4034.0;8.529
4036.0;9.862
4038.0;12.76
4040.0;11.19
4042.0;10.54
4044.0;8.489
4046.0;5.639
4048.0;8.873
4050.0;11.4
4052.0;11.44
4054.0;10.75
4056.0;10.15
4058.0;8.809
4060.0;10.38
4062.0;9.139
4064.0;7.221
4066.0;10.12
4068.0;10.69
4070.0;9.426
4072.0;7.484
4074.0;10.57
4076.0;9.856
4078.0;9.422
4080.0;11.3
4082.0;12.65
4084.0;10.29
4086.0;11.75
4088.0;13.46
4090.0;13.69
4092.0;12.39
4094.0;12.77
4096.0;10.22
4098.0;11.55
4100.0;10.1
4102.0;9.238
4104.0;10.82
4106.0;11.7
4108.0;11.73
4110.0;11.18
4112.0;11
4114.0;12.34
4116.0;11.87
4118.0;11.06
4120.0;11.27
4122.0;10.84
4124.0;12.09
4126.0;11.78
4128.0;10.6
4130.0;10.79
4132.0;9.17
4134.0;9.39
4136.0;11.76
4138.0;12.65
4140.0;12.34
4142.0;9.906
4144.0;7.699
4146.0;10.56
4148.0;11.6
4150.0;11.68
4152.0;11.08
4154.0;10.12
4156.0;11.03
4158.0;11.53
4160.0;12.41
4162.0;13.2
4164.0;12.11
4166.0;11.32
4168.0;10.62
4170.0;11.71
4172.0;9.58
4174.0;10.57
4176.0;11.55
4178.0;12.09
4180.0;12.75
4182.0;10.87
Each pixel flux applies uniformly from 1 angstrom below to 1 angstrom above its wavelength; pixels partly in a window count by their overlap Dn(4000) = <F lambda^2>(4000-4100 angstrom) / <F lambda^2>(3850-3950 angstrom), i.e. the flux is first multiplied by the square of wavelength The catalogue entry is 2.0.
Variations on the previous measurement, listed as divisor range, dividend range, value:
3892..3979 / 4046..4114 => 2.14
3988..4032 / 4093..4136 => 1.13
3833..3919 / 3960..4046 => 1.59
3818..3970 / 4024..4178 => 2.34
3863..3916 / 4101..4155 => 1.95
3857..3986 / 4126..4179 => 2.25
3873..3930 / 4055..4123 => 1.94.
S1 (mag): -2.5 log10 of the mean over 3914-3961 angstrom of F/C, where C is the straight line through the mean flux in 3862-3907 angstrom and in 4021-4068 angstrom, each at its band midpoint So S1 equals 0.40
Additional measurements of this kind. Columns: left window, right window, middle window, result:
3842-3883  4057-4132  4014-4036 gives -0.12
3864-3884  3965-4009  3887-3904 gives -0.07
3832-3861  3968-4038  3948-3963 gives 0.23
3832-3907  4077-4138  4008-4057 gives -0.10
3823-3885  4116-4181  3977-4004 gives -0.18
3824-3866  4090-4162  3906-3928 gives -0.09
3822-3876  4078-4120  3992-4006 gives -0.12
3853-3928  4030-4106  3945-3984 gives 0.36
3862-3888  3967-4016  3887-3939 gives 0.14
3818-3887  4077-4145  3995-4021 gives -0.19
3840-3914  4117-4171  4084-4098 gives -0.20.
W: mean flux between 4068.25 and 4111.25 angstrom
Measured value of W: 11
